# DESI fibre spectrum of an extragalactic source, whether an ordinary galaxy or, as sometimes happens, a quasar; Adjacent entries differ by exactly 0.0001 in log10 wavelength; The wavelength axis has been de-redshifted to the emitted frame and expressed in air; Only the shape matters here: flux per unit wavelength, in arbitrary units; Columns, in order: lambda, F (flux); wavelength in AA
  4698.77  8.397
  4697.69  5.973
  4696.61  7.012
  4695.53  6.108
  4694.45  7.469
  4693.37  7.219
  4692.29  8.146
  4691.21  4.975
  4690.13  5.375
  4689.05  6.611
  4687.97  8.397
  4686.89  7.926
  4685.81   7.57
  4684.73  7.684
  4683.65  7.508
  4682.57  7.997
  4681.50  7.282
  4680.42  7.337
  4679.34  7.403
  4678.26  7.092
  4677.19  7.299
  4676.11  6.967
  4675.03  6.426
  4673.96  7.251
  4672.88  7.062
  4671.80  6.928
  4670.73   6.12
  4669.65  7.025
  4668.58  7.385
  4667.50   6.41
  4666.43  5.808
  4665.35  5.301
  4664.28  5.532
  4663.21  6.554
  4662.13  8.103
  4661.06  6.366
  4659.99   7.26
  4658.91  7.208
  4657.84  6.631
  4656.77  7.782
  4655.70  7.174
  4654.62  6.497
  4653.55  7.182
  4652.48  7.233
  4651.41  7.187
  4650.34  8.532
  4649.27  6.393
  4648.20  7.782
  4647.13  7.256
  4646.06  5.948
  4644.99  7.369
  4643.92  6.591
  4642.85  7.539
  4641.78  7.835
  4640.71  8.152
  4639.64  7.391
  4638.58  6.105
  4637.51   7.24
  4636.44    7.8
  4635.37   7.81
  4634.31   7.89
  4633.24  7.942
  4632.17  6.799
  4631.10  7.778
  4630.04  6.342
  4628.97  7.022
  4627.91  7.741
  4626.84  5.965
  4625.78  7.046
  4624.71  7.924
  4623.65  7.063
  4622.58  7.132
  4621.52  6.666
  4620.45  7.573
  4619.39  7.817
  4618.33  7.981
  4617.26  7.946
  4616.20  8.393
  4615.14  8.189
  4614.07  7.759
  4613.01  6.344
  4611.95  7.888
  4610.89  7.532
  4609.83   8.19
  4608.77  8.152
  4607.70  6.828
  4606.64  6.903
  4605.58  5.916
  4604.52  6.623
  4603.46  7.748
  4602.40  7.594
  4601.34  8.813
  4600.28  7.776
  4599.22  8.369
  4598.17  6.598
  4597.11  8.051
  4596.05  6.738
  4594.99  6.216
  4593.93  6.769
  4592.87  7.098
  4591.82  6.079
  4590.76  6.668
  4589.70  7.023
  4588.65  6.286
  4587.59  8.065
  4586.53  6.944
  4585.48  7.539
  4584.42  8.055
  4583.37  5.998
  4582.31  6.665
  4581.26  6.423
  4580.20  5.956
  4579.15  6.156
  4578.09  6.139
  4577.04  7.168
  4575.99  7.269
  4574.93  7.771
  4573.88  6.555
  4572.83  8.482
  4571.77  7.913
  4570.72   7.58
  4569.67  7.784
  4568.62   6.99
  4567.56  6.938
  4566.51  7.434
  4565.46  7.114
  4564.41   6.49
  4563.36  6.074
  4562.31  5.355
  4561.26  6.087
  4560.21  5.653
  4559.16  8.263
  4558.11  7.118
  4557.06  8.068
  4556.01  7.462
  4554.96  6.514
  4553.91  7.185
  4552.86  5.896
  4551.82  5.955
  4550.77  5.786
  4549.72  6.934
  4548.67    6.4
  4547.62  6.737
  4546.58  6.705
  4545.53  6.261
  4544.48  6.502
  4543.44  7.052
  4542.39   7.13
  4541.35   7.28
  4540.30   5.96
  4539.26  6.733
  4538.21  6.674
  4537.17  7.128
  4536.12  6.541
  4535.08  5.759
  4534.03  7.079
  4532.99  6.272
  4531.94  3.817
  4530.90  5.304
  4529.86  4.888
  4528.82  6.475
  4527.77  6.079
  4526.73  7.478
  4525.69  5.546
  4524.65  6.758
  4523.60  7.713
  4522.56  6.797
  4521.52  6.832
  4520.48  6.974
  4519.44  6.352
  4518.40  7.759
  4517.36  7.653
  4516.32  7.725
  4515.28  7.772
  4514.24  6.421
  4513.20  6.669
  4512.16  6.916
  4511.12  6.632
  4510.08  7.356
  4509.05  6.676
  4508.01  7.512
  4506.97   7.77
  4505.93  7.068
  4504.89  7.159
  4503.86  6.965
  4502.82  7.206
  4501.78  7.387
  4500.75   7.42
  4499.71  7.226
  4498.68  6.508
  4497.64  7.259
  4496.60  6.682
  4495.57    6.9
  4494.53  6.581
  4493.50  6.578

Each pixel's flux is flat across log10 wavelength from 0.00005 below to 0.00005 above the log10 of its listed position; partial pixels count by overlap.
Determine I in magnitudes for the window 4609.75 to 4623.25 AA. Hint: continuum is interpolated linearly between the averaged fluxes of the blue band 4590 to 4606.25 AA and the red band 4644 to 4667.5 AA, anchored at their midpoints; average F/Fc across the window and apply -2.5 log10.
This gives -0.08 mag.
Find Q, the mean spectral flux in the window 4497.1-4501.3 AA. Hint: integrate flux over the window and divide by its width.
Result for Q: 7.1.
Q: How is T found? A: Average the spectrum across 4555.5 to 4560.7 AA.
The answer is 7.32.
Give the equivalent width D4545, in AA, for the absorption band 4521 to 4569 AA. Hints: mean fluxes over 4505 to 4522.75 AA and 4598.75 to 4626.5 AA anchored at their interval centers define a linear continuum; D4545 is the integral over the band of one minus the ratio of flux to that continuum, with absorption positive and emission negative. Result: 4.64 AA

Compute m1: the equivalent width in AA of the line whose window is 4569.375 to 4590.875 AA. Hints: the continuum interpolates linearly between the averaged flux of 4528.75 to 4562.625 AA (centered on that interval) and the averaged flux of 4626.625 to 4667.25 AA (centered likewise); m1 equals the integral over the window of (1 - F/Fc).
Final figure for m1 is -1.3 AA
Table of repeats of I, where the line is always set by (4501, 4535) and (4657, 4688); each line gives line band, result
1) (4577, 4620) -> -0.047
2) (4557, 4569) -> 0.016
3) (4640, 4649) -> -0.047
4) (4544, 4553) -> 0.074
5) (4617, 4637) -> -0.065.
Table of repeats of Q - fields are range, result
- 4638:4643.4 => 7.4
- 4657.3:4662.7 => 7.11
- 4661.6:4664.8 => 6.73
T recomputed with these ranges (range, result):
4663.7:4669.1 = 6.09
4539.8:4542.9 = 6.8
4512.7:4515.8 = 6.95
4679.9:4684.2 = 7.54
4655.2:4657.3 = 7.49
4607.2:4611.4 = 7.67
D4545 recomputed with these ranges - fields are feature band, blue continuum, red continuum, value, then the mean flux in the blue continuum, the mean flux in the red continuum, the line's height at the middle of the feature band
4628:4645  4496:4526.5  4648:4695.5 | -0.8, 7.06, 7.02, 7.03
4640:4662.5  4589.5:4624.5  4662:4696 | -0.4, 7.35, 6.93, 7.1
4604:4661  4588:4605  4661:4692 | -2.0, 7.16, 6.9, 7.05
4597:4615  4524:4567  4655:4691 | -2.0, 6.49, 6.97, 6.72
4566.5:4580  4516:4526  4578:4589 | -0.8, 7.03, 6.78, 6.82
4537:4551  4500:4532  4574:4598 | 0.4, 6.85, 6.86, 6.86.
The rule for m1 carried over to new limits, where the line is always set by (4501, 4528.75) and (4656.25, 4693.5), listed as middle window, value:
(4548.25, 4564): 1.0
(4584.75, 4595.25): 0.1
